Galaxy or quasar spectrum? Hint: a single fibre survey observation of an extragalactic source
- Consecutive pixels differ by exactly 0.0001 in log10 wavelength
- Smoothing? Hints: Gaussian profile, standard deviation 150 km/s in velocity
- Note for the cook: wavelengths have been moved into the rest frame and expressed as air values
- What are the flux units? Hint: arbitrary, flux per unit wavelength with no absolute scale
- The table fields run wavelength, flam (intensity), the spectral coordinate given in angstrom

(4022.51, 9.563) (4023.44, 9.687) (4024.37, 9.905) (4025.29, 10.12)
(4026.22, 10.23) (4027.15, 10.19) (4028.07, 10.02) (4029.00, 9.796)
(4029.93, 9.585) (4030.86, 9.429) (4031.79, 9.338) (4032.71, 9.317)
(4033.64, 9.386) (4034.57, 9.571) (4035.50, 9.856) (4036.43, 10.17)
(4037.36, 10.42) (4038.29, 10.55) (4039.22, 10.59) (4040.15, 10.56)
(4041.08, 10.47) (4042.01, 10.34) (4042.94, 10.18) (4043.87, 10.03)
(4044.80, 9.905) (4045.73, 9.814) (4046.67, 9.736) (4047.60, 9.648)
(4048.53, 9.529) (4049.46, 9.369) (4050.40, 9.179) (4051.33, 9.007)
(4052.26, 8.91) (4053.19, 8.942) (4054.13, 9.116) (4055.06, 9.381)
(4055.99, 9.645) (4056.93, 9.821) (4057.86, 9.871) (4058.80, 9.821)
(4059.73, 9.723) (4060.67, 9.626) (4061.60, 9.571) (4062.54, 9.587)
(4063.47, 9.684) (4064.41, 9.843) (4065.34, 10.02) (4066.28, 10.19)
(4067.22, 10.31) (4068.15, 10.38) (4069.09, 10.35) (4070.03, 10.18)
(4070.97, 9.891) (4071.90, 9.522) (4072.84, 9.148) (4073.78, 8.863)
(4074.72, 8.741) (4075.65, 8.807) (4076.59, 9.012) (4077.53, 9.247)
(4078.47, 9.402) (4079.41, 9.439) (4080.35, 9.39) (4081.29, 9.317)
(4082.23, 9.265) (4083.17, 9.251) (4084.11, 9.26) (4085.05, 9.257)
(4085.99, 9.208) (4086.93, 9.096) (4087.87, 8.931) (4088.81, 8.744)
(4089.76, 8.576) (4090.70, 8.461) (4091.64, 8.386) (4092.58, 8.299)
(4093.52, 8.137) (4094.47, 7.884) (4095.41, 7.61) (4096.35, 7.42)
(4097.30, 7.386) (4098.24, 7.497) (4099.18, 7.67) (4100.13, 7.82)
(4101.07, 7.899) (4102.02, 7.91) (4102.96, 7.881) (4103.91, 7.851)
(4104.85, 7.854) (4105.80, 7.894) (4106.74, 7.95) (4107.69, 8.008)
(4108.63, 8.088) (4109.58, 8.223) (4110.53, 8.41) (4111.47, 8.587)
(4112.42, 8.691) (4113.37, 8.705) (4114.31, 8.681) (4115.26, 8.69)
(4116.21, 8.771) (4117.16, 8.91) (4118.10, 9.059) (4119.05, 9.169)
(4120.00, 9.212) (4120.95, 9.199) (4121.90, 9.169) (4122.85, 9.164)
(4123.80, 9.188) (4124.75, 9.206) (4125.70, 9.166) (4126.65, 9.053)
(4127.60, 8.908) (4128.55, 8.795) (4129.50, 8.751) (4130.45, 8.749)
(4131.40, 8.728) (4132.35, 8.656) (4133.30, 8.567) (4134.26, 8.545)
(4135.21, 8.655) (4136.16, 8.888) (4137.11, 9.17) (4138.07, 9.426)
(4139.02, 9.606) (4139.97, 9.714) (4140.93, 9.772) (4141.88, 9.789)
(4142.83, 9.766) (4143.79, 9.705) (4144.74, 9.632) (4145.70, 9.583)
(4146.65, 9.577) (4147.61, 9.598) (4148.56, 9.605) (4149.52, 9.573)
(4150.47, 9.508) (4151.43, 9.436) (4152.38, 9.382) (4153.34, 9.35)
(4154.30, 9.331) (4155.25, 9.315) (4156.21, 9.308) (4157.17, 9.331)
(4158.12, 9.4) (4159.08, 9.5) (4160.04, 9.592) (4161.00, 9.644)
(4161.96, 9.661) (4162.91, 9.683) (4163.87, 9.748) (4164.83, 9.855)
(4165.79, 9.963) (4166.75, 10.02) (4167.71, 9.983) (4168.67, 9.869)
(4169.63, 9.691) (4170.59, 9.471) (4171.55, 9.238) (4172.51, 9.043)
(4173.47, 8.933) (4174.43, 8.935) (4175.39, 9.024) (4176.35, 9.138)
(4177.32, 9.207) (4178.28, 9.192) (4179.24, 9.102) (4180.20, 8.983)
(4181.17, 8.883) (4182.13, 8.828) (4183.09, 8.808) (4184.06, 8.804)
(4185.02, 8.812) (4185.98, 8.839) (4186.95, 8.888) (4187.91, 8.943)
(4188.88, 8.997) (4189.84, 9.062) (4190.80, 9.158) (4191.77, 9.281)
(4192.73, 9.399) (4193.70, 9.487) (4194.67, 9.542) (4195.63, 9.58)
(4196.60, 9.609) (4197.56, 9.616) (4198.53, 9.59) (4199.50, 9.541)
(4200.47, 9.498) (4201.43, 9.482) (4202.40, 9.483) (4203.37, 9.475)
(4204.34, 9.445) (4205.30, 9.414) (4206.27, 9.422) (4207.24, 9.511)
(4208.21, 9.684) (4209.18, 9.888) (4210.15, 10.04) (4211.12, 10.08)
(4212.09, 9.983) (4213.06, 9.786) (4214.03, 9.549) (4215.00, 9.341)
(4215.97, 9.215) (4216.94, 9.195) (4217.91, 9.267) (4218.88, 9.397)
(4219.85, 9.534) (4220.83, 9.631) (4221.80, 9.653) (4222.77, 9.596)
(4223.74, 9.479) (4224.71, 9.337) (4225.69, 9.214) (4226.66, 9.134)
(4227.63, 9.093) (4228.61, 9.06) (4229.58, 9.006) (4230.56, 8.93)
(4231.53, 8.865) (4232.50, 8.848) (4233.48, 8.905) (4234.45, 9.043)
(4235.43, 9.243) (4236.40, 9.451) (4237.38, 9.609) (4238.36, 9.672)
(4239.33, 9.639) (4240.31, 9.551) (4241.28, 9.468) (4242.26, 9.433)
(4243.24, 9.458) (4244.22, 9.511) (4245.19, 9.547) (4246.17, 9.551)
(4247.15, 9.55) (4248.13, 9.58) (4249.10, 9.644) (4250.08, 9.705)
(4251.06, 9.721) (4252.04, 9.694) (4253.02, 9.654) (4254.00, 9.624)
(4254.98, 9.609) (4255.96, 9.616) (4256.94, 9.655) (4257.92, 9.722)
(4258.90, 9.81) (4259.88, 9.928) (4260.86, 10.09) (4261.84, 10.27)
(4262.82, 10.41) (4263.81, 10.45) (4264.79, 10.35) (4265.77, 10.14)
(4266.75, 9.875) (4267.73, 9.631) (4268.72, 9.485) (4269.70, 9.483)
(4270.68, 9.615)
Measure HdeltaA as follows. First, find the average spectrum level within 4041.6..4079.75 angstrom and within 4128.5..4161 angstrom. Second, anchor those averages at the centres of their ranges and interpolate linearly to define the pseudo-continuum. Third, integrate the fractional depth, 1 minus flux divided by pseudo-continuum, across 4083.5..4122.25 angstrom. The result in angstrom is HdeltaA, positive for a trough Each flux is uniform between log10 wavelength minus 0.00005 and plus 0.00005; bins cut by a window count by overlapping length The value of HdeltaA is 4.3 angstrom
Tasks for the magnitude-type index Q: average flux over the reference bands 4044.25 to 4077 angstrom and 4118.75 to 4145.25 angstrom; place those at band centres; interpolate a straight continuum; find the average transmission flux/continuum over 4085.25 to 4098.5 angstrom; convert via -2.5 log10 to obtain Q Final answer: 0.136 mag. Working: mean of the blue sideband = 9.58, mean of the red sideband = 9.15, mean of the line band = 8.29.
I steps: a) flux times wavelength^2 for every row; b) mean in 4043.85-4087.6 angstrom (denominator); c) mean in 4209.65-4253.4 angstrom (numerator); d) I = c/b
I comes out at 1.1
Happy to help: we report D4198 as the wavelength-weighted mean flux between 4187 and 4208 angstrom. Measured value 9.4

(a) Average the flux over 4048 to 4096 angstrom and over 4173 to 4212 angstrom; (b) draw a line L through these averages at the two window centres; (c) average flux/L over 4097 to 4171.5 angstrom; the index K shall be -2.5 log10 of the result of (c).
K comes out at 0.03 mag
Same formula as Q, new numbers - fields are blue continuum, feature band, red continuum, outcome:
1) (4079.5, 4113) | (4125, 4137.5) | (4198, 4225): -0.013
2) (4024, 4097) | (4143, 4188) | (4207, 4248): 0.009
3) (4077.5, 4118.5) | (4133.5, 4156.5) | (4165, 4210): -0.059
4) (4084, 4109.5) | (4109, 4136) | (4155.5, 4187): -0.034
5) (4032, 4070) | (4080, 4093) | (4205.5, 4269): 0.094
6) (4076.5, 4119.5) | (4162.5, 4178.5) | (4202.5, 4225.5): -0.037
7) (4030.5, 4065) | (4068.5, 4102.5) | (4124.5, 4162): 0.095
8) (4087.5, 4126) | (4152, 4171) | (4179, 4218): -0.074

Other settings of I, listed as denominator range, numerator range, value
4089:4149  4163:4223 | 1.12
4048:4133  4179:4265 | 1.13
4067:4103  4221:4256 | 1.15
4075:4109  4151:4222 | 1.17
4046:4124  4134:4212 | 1.10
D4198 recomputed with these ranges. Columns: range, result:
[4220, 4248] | 9.34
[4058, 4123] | 8.87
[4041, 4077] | 9.64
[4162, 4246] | 9.37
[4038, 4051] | 9.97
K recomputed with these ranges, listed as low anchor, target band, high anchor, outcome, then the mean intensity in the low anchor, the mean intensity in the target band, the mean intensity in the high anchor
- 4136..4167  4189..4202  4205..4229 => 0.01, 9.56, 9.44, 9.5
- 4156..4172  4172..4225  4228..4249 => 0.02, 9.65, 9.34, 9.33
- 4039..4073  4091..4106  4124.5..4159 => 0.21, 9.78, 7.84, 9.27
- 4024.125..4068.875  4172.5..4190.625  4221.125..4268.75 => 0.08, 9.81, 8.97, 9.56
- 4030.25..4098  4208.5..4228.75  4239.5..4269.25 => 0.02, 9.4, 9.51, 9.76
